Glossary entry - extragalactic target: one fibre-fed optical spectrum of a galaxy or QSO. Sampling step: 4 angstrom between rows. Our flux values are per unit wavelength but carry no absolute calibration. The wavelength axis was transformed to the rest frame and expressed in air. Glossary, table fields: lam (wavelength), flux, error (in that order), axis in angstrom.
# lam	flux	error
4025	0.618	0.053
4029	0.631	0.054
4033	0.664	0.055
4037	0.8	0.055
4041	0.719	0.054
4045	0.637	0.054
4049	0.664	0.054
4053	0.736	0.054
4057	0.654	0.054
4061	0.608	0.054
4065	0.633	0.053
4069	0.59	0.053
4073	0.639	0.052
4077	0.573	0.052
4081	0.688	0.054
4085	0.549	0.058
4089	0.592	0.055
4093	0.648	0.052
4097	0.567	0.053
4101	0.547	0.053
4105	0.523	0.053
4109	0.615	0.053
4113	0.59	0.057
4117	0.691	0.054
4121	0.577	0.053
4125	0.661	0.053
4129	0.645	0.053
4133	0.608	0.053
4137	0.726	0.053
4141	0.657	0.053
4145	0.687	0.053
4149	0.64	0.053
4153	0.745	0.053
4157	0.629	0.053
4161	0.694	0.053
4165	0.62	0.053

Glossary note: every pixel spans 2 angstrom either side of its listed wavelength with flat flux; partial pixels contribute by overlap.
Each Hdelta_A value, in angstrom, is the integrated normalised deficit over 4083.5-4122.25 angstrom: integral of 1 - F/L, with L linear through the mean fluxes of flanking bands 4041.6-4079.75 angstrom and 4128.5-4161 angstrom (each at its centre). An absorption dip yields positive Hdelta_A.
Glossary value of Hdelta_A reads 3.8 angstrom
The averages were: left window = 0.641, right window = 0.67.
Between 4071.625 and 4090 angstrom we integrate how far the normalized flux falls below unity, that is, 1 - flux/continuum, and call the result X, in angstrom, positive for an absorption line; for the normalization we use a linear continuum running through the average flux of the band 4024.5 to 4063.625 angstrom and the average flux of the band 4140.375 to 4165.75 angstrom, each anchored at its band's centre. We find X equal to 1.8 angstrom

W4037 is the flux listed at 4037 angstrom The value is 0.8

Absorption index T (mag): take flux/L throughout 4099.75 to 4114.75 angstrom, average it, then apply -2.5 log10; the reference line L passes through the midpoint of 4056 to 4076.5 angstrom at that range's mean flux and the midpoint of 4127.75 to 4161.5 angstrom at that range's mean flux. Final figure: 0.14 mag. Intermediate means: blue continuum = 0.62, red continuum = 0.67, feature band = 0.569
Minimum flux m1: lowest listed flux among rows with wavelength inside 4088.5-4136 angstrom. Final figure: 0.523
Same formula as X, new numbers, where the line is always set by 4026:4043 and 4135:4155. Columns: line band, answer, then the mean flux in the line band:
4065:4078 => 1.65 angstrom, 0.608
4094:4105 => 2.14 angstrom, 0.559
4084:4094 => 1.42 angstrom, 0.596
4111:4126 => 1.41 angstrom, 0.628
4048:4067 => 1.04 angstrom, 0.659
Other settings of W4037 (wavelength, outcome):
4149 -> 0.64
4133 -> 0.608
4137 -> 0.726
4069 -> 0.59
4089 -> 0.592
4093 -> 0.648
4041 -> 0.719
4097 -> 0.567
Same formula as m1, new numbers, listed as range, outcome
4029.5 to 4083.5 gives 0.573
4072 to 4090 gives 0.549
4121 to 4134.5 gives 0.577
